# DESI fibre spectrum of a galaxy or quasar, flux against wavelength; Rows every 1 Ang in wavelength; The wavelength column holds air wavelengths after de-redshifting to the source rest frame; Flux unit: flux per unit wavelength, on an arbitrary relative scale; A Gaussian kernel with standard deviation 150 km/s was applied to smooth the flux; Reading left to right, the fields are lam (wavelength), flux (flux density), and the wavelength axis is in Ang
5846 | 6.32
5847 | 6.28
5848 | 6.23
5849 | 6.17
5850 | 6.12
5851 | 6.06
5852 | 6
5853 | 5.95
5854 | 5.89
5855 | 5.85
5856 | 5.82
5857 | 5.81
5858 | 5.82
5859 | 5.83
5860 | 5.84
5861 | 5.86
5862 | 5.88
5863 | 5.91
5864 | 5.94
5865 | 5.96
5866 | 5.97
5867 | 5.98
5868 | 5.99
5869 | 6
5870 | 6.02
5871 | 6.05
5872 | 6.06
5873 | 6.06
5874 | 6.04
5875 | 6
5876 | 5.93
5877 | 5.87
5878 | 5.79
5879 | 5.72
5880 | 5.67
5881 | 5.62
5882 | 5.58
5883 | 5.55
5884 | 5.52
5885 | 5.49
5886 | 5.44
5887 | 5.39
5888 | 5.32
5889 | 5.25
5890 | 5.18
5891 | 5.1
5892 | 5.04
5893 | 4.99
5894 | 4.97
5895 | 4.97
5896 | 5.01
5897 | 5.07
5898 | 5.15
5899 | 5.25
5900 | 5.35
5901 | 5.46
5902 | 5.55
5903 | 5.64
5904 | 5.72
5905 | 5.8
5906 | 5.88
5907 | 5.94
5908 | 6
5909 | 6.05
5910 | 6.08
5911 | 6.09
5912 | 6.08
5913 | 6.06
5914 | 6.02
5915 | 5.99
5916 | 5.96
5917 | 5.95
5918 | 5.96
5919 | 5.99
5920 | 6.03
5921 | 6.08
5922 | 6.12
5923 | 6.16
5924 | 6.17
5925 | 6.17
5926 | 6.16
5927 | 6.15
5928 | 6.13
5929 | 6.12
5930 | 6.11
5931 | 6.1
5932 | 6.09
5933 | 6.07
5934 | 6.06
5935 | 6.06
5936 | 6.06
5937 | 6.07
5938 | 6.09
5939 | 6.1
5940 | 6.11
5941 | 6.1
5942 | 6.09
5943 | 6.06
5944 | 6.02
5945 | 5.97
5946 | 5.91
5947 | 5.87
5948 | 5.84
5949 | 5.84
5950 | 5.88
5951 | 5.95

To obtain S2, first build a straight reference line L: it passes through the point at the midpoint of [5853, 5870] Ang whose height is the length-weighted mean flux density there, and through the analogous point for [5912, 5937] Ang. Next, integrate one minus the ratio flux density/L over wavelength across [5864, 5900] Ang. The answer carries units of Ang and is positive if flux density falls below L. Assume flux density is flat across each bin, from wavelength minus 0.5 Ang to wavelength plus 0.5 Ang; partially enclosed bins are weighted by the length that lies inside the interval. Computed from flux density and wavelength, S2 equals 2.31 Ang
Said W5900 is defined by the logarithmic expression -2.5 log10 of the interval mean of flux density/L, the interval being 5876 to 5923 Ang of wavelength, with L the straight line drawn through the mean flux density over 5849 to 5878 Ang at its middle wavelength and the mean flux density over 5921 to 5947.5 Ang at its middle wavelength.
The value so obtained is 0.07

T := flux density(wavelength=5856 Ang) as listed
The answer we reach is 5.82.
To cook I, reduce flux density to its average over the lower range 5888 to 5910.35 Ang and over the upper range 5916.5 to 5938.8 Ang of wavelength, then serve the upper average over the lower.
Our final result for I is 1.1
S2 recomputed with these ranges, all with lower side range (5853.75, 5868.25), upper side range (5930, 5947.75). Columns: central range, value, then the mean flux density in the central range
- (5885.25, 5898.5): 1.78 Ang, 5.15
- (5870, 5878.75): -0.08 Ang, 5.97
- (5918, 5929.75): -0.18 Ang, 6.11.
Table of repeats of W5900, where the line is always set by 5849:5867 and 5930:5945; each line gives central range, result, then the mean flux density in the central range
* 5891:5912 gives 0.095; 5.5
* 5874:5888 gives 0.057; 5.66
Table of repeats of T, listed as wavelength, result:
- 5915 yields 5.99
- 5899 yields 5.25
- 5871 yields 6.05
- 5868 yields 5.99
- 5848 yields 6.23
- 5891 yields 5.1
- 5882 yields 5.58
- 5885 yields 5.49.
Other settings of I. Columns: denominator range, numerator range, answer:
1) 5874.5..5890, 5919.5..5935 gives 1.09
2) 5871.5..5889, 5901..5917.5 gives 1.04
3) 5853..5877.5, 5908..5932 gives 1.02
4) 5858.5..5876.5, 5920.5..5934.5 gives 1.03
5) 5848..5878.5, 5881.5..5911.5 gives 0.92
